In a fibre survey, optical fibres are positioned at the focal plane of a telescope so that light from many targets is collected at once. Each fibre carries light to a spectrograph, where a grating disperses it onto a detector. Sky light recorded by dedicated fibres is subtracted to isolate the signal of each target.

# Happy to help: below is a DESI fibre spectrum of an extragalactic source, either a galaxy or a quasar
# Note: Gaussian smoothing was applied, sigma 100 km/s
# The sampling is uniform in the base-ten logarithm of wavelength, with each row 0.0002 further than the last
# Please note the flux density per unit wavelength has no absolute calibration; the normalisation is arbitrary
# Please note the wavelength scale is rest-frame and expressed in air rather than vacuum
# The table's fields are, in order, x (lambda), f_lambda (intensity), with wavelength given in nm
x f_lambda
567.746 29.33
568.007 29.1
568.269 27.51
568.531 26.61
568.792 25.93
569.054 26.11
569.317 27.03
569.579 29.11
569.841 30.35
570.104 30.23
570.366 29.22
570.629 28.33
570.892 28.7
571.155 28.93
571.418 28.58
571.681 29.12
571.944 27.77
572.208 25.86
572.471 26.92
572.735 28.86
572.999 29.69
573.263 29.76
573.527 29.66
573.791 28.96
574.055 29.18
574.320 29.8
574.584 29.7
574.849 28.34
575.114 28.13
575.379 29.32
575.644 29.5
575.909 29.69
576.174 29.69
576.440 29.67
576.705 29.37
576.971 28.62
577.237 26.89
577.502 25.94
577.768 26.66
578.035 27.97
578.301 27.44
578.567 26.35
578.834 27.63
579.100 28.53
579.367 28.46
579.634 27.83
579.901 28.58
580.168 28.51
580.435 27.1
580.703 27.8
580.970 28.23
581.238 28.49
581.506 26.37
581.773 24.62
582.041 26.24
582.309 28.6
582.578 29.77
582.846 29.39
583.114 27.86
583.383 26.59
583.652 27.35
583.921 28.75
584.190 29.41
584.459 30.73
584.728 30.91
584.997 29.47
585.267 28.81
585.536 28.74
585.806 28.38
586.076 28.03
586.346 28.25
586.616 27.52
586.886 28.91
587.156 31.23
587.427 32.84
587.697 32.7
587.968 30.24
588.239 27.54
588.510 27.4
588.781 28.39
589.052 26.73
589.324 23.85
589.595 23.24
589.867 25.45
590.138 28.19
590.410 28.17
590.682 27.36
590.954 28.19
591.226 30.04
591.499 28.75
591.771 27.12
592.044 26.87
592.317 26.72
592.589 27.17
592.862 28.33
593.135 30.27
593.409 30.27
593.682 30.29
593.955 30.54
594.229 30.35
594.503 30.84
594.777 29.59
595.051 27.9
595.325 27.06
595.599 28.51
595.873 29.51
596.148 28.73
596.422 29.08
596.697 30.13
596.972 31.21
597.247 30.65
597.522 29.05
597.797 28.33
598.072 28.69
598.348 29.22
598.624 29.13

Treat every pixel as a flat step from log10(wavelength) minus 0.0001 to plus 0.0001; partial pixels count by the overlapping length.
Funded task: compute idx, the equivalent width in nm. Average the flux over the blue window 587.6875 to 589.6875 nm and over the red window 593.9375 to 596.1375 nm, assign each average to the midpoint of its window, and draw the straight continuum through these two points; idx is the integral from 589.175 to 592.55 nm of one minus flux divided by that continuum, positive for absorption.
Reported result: 0.11 nm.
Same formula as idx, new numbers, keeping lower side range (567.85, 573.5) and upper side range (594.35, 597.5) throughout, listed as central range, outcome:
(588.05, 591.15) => 0.24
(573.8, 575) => -0.03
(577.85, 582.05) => 0.17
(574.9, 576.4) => -0.04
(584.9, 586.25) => 0.01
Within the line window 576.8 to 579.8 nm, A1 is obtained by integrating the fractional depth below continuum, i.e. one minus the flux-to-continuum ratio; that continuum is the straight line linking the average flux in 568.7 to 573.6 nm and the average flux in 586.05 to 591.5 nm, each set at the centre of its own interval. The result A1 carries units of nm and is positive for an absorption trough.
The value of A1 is 0.09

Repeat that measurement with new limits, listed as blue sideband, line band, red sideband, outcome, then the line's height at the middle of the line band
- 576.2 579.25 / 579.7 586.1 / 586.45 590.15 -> -0.069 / 28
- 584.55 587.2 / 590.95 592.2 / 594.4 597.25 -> 0.043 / 29.2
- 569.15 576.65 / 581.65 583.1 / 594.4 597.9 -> 0.065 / 29.1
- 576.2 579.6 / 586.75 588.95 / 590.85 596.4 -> -0.105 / 28.5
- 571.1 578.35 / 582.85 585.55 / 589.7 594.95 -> -0.027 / 28.6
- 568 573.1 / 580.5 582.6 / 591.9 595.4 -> 0.086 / 28.5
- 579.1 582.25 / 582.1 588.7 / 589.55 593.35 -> -0.354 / 27.6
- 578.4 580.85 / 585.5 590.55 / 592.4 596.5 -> 0.076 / 28.6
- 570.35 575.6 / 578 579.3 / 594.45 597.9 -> 0.057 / 28.9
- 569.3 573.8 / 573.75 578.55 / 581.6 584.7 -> 0.000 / 28.5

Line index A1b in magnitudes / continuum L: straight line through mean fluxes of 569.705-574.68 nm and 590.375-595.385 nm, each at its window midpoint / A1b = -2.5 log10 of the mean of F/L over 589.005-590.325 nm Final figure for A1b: 0.13 mag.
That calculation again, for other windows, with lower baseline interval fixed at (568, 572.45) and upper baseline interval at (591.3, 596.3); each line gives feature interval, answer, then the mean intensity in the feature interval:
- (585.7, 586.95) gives 0.02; 28.2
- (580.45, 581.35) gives 0.02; 28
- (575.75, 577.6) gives -0.01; 28.6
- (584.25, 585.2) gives -0.06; 30.2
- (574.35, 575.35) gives -0.02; 28.9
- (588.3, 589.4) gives 0.07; 26.8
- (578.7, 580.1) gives 0.01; 28.2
